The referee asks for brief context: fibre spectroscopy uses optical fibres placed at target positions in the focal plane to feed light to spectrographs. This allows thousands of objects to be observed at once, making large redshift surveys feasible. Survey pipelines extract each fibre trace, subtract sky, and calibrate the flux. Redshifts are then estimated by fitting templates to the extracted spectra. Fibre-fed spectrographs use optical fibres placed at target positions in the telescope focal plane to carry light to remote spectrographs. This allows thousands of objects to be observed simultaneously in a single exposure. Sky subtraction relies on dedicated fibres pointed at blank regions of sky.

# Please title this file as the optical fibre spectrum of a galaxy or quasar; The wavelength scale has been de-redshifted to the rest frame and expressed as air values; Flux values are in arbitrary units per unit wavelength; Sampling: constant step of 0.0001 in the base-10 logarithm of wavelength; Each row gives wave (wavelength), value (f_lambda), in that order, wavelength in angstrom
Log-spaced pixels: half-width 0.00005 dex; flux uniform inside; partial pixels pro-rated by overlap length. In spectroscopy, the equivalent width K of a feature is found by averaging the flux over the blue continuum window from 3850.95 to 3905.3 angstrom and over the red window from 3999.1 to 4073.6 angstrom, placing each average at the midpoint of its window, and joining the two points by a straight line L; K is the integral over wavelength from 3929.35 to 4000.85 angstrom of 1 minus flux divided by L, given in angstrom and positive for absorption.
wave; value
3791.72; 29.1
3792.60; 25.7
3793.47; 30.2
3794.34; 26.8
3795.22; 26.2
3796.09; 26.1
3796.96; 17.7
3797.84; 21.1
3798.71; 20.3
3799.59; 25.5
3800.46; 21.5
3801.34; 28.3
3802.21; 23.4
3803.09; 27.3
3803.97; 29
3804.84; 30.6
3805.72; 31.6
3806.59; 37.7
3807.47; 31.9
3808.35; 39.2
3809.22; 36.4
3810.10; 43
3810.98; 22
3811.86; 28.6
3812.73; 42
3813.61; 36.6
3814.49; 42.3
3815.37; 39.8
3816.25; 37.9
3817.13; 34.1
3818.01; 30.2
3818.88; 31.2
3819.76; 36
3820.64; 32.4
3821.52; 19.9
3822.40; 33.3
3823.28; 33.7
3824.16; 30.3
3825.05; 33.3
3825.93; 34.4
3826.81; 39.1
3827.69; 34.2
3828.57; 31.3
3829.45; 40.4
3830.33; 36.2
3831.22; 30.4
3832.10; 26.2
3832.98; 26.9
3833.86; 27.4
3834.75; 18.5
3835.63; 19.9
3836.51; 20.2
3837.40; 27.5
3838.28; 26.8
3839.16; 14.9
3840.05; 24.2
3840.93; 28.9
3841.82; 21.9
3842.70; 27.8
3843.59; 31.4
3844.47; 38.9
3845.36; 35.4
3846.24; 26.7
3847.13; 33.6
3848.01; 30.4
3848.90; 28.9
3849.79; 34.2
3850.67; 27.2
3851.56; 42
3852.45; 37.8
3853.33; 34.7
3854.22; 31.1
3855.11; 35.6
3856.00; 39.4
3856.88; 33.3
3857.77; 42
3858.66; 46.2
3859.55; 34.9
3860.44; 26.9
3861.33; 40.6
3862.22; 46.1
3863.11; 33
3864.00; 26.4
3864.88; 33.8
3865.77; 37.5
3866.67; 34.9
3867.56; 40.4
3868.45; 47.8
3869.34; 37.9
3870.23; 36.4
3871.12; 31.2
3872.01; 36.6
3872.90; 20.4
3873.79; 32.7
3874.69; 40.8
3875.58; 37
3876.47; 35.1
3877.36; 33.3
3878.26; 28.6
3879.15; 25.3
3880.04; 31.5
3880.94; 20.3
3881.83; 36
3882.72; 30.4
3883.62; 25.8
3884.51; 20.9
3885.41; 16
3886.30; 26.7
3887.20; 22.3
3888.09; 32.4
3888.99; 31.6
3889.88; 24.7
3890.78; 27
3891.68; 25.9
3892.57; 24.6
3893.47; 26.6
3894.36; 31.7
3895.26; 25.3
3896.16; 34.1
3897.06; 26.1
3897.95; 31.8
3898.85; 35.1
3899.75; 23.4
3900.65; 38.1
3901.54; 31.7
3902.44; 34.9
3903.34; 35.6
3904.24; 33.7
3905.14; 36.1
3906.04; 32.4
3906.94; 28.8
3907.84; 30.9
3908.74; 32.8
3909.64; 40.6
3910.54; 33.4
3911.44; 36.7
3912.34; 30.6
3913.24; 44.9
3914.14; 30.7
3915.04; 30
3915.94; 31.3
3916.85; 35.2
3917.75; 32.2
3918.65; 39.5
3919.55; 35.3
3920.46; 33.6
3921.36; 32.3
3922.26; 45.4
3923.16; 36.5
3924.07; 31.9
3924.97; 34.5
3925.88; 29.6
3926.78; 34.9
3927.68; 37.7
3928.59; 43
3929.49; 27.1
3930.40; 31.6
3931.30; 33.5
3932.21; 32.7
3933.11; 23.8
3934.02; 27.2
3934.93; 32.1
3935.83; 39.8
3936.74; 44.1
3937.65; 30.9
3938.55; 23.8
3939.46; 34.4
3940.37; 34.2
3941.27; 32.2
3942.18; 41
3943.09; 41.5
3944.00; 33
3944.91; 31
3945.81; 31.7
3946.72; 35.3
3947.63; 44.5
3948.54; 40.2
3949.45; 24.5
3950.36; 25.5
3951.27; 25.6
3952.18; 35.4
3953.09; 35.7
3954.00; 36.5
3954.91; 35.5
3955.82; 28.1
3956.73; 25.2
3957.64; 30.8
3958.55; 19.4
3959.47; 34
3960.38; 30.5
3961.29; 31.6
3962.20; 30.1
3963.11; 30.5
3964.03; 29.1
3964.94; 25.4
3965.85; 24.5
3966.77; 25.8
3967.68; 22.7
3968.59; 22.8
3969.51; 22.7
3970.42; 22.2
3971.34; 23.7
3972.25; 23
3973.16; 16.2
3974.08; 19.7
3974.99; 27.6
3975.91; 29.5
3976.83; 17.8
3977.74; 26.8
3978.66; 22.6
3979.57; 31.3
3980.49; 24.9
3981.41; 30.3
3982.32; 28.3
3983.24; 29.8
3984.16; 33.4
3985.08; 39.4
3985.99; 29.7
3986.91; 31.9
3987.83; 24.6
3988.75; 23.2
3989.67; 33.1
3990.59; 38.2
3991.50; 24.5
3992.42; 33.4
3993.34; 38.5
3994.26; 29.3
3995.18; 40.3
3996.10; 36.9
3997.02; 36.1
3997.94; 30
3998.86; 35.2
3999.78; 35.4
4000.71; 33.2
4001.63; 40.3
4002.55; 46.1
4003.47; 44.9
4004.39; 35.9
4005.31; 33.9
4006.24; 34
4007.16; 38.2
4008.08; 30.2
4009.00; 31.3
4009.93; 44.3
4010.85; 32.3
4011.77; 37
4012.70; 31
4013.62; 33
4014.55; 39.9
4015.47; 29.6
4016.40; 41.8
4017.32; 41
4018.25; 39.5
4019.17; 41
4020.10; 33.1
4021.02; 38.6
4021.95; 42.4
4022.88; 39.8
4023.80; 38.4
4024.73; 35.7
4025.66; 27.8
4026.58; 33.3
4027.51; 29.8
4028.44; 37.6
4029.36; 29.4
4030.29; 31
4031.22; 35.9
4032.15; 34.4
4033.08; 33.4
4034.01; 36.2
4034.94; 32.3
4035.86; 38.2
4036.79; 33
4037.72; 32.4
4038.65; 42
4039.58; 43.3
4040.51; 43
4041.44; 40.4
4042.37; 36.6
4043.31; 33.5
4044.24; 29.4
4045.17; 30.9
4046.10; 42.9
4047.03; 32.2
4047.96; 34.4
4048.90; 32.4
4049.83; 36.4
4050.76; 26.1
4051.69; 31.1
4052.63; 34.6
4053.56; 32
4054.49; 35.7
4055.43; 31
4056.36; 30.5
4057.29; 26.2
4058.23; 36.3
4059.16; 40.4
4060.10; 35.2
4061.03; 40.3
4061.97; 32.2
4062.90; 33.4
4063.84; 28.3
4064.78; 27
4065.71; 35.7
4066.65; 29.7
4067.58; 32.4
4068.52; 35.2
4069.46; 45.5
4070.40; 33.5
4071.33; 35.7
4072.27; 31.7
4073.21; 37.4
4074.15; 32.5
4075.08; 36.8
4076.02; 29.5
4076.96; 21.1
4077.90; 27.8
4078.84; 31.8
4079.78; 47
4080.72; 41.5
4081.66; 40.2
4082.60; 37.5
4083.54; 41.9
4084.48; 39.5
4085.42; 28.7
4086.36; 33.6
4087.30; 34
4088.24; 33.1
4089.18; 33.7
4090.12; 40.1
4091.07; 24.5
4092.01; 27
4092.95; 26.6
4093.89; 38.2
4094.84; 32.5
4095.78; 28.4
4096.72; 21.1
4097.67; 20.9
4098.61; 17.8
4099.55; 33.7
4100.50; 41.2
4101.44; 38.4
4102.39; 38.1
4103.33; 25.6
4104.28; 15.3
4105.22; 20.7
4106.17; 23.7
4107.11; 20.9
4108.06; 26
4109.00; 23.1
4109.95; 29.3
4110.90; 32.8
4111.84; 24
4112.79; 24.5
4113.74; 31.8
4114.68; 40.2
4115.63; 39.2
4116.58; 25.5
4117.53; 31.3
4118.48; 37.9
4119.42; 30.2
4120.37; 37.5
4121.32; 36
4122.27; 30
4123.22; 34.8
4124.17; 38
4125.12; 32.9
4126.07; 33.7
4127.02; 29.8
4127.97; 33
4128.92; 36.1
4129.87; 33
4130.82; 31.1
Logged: 7.6 angstrom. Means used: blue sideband 32.4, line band 30.3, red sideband 35.3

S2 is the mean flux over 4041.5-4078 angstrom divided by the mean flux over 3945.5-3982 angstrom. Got 1.19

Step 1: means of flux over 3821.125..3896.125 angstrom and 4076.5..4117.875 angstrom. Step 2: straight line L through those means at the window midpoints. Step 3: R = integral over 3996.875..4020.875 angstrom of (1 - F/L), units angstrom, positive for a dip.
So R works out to -4.4 angstrom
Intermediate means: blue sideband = 31.1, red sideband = 30.8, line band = 36.5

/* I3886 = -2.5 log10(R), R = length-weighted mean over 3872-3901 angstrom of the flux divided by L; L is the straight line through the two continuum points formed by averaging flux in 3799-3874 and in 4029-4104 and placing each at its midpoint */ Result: 0.13 mag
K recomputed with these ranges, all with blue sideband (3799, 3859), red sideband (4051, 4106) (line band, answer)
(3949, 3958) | 0.51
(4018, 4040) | -2.29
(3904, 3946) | -2.73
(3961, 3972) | 2.17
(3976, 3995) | 1.47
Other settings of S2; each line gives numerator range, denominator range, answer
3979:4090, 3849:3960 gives 1.05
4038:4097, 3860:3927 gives 1.05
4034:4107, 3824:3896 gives 1.06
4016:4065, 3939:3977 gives 1.19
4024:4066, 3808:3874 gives 1.04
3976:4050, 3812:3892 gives 1.08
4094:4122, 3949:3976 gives 1.08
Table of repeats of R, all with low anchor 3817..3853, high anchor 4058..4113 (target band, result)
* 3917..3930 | -1.9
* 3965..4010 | 1.1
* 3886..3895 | 0.9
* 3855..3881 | -4.0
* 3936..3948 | -1.7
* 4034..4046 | -1.9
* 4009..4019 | -1.7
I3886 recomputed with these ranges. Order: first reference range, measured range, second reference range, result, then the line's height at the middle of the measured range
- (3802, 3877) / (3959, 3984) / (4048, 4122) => 0.234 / 32.4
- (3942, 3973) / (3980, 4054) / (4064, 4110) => -0.138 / 30.6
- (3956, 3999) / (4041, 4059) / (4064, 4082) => -0.021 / 32.8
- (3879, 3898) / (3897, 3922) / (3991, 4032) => -0.180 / 28.5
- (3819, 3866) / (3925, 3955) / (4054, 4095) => -0.031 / 32.7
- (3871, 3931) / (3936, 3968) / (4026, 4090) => 0.032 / 32.6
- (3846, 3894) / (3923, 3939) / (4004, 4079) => 0.005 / 33.1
